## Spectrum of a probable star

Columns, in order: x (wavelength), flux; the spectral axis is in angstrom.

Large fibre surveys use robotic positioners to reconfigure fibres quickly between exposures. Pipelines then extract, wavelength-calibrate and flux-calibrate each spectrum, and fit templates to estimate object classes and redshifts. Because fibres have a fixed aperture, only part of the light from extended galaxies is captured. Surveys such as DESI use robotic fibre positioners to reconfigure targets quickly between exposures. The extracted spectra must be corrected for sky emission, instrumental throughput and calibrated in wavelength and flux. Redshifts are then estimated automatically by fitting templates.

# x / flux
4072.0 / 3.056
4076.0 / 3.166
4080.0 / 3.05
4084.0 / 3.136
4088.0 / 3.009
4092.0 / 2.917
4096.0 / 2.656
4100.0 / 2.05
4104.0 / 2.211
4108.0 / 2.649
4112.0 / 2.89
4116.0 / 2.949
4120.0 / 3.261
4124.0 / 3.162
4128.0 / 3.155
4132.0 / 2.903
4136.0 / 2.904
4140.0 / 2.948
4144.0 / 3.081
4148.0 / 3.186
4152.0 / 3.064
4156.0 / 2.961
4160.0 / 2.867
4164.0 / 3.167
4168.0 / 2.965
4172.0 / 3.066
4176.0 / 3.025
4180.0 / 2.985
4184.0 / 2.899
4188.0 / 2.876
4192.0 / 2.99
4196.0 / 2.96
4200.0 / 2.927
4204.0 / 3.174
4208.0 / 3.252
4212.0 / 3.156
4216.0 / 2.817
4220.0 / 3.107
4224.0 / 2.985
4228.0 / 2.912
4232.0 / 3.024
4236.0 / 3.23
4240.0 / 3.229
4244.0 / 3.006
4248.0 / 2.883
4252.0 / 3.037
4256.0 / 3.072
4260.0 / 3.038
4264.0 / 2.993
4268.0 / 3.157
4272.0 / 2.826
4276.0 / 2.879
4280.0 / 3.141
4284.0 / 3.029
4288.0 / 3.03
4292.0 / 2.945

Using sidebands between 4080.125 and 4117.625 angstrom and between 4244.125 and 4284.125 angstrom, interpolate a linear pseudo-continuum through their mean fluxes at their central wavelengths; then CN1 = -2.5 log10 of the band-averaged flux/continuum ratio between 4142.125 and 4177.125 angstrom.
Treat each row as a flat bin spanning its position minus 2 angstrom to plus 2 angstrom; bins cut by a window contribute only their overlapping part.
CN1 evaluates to -0.08 mag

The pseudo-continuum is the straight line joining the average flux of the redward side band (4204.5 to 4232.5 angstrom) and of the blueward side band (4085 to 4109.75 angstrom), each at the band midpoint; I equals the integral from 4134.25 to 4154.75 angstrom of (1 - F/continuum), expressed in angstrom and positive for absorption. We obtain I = -1.9 angstrom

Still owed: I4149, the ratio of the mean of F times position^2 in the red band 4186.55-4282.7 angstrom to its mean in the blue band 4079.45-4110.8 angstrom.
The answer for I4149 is 1.20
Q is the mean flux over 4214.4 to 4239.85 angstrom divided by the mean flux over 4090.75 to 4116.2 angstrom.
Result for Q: 1.2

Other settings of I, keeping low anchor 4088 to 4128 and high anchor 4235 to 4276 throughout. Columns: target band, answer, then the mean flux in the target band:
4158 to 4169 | -0.5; 3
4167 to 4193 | -0.6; 2.97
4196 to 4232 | -0.9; 3.04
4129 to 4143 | -0.6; 2.95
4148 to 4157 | -0.6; 3.06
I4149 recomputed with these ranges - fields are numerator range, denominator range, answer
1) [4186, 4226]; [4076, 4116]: 1.15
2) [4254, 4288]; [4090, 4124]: 1.20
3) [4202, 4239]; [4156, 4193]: 1.06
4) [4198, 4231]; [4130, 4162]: 1.05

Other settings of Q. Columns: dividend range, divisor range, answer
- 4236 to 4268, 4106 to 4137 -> 1.02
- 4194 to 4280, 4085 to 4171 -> 1.04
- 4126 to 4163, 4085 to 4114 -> 1.14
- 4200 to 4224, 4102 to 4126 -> 1.08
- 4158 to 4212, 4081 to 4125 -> 1.08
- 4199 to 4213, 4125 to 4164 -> 1.04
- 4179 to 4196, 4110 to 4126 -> 0.96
